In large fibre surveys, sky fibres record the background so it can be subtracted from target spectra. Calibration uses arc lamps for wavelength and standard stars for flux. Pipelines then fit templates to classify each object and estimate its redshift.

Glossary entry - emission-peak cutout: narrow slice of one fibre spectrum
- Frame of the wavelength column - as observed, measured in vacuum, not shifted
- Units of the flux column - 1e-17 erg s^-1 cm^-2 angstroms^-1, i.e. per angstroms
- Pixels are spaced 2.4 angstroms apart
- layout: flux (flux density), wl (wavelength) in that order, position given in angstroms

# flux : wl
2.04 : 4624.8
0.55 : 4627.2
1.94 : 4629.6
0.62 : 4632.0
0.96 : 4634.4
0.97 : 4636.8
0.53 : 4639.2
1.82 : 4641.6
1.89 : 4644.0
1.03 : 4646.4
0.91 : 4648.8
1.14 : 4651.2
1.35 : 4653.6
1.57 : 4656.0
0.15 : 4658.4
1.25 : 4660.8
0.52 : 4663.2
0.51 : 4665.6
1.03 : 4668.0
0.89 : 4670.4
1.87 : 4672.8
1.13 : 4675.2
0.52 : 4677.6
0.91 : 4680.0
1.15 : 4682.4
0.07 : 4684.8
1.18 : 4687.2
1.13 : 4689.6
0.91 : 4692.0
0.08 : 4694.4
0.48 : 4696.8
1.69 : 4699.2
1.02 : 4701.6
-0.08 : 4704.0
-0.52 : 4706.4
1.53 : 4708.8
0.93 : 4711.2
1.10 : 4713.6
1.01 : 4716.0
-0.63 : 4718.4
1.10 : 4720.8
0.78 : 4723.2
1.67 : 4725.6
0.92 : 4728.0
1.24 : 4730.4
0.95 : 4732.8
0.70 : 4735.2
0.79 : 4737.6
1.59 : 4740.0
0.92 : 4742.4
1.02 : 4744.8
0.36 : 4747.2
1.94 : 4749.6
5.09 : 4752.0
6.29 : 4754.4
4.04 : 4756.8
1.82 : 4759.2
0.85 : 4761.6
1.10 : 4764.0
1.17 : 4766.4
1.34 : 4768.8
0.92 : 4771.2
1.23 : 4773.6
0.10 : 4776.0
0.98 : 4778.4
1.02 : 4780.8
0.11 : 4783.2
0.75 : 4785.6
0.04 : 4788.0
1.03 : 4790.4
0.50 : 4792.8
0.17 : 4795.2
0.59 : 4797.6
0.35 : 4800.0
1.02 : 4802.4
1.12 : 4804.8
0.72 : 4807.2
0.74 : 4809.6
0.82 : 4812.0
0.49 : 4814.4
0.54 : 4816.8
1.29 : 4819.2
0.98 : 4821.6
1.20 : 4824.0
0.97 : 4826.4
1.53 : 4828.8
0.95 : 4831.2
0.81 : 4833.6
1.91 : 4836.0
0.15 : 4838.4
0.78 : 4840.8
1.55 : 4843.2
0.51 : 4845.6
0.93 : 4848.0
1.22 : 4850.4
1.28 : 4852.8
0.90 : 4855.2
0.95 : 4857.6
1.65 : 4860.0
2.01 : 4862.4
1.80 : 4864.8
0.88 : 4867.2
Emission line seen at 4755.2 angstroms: [O II]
